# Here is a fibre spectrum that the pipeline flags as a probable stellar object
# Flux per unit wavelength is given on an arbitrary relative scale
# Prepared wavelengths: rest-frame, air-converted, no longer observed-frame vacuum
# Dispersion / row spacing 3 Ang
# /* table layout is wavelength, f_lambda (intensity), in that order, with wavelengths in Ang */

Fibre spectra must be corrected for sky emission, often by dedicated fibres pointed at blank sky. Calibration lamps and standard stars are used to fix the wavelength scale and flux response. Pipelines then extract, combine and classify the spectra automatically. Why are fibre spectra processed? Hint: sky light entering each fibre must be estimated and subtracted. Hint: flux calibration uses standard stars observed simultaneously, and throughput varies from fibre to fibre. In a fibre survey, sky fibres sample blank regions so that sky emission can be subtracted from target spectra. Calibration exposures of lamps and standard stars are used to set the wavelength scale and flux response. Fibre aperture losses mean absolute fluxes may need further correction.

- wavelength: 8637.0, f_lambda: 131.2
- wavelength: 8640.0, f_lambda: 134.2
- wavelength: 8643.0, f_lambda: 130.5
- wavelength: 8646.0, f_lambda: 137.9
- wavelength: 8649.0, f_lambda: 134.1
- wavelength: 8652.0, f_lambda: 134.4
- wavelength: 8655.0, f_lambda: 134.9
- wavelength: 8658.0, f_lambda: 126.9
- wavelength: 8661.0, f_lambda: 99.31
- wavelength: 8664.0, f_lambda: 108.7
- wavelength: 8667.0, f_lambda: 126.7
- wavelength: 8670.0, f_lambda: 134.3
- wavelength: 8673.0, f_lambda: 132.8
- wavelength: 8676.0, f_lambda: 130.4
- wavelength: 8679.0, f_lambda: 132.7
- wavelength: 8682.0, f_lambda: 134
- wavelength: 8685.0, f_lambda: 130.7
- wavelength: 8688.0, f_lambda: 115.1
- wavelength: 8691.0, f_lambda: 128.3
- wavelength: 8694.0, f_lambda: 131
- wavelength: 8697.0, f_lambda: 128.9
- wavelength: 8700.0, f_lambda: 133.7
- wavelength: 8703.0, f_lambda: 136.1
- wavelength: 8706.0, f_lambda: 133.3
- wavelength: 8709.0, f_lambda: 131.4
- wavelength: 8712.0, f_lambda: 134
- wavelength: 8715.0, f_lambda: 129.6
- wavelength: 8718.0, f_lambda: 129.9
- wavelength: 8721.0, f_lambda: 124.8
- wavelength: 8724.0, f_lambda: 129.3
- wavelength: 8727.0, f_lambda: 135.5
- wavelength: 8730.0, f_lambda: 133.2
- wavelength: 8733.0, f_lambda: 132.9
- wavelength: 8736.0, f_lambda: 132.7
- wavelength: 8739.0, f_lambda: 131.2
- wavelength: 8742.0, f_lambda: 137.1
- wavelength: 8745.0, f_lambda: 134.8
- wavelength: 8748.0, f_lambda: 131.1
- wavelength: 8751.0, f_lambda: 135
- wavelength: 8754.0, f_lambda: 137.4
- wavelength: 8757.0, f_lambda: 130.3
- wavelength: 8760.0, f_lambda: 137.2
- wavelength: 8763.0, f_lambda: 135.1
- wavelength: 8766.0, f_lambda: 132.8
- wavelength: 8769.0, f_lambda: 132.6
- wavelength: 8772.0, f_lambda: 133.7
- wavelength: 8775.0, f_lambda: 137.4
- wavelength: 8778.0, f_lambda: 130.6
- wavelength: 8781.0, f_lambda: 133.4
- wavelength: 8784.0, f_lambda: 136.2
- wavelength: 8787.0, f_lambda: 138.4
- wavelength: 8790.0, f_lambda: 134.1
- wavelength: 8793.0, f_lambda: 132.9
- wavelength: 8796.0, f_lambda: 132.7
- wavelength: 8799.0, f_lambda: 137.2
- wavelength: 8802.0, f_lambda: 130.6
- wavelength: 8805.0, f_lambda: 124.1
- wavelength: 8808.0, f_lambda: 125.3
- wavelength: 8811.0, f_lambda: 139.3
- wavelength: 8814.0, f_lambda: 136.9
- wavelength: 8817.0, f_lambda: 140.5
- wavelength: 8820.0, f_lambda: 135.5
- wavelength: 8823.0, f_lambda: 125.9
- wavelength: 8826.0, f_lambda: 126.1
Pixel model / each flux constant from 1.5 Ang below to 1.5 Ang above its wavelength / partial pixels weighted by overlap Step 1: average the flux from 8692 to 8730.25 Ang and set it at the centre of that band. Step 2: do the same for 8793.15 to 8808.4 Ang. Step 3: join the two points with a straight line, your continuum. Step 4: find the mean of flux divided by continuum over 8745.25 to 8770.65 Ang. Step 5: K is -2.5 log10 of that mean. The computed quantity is -0.02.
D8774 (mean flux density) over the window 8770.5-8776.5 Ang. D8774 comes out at 136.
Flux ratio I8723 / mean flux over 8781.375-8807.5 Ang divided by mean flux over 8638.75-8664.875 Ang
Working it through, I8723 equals 1.0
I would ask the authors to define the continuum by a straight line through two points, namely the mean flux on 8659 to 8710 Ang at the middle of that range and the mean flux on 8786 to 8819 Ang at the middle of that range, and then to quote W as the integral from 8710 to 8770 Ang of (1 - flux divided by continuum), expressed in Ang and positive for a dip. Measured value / -1.10 Ang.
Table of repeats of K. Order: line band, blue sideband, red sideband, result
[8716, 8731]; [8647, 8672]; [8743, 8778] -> 0.00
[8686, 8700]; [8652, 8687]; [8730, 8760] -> 0.02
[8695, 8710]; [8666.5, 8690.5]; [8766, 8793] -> -0.02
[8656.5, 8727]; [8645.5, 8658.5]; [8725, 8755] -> 0.05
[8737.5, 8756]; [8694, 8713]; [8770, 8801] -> -0.01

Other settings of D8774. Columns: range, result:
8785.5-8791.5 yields 136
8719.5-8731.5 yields 131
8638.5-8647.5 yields 134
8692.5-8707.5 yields 133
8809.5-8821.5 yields 138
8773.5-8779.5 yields 134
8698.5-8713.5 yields 134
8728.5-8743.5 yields 133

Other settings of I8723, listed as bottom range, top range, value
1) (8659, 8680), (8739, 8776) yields 1.09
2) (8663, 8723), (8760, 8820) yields 1.03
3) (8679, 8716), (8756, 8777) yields 1.03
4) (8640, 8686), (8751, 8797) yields 1.04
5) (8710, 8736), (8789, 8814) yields 1.01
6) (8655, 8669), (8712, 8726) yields 1.09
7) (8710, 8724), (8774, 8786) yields 1.04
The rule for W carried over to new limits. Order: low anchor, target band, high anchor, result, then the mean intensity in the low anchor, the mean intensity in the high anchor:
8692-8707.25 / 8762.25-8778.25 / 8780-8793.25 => 0.1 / 132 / 135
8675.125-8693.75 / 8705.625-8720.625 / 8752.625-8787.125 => 0.0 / 129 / 134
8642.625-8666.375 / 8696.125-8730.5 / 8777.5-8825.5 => -0.8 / 126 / 133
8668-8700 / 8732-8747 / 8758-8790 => -0.1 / 130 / 135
